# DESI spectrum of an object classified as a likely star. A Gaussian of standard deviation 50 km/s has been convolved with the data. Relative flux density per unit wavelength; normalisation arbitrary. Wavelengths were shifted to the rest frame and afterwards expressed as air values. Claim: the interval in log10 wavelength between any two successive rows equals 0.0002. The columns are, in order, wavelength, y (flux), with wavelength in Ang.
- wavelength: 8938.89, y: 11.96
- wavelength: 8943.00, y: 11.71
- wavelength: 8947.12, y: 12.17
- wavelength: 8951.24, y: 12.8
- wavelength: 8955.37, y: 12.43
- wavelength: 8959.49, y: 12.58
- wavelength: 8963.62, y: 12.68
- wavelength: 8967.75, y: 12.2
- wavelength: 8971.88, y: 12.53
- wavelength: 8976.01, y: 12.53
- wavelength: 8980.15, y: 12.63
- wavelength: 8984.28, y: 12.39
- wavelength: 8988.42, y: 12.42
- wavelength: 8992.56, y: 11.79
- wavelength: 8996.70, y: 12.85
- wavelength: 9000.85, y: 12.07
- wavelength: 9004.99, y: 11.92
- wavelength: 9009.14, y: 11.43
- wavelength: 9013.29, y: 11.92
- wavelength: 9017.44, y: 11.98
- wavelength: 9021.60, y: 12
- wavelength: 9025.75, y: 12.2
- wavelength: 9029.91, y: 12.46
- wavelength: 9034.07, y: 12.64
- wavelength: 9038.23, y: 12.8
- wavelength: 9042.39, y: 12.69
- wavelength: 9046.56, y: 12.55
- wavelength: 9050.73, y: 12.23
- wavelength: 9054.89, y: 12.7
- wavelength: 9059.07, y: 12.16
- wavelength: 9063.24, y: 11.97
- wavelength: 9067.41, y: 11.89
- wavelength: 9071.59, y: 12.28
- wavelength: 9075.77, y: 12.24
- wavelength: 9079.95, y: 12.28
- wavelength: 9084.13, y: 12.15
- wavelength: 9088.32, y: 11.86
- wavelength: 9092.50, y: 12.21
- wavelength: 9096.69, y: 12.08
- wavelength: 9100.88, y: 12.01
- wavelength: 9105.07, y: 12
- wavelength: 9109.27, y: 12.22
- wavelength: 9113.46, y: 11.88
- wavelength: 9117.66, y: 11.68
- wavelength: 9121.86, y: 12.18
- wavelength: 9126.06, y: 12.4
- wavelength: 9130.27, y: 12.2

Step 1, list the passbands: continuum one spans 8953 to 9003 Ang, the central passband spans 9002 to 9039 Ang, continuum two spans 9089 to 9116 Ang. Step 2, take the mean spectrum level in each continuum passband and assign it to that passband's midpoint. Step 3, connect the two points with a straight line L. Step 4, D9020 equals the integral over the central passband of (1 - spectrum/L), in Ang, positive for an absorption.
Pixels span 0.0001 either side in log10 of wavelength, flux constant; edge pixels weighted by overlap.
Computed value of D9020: 0.5 Ang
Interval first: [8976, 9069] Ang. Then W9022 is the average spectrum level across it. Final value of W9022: 12.3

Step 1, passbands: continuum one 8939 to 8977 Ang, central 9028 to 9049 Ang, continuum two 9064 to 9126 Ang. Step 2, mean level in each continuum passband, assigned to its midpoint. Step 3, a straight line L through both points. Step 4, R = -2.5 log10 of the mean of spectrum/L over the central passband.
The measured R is -0.04 mag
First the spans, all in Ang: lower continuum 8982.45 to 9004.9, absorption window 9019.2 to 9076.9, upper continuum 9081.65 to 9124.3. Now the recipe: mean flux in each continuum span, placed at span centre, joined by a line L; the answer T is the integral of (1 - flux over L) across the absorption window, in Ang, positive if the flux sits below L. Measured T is -0.9 Ang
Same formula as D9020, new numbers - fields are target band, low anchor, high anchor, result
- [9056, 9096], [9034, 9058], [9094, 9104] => 0.49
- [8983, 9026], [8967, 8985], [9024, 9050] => 1.49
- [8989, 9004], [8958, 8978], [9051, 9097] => 0.22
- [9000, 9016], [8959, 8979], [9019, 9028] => 0.51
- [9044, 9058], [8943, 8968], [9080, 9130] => -0.31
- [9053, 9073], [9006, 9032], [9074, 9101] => -0.19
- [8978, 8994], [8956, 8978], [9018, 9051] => 0.20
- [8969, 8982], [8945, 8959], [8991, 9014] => -0.30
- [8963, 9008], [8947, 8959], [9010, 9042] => 0.30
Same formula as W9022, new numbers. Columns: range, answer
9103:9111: 12.1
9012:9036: 12.2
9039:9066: 12.4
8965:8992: 12.4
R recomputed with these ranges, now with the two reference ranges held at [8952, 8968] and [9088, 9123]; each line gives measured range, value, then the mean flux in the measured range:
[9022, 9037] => -0.01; 12.4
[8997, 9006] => 0.02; 12.2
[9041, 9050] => -0.03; 12.5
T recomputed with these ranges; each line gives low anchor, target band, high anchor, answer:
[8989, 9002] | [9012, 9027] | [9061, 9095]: 0.25 Ang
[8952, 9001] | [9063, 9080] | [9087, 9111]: 0.03 Ang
